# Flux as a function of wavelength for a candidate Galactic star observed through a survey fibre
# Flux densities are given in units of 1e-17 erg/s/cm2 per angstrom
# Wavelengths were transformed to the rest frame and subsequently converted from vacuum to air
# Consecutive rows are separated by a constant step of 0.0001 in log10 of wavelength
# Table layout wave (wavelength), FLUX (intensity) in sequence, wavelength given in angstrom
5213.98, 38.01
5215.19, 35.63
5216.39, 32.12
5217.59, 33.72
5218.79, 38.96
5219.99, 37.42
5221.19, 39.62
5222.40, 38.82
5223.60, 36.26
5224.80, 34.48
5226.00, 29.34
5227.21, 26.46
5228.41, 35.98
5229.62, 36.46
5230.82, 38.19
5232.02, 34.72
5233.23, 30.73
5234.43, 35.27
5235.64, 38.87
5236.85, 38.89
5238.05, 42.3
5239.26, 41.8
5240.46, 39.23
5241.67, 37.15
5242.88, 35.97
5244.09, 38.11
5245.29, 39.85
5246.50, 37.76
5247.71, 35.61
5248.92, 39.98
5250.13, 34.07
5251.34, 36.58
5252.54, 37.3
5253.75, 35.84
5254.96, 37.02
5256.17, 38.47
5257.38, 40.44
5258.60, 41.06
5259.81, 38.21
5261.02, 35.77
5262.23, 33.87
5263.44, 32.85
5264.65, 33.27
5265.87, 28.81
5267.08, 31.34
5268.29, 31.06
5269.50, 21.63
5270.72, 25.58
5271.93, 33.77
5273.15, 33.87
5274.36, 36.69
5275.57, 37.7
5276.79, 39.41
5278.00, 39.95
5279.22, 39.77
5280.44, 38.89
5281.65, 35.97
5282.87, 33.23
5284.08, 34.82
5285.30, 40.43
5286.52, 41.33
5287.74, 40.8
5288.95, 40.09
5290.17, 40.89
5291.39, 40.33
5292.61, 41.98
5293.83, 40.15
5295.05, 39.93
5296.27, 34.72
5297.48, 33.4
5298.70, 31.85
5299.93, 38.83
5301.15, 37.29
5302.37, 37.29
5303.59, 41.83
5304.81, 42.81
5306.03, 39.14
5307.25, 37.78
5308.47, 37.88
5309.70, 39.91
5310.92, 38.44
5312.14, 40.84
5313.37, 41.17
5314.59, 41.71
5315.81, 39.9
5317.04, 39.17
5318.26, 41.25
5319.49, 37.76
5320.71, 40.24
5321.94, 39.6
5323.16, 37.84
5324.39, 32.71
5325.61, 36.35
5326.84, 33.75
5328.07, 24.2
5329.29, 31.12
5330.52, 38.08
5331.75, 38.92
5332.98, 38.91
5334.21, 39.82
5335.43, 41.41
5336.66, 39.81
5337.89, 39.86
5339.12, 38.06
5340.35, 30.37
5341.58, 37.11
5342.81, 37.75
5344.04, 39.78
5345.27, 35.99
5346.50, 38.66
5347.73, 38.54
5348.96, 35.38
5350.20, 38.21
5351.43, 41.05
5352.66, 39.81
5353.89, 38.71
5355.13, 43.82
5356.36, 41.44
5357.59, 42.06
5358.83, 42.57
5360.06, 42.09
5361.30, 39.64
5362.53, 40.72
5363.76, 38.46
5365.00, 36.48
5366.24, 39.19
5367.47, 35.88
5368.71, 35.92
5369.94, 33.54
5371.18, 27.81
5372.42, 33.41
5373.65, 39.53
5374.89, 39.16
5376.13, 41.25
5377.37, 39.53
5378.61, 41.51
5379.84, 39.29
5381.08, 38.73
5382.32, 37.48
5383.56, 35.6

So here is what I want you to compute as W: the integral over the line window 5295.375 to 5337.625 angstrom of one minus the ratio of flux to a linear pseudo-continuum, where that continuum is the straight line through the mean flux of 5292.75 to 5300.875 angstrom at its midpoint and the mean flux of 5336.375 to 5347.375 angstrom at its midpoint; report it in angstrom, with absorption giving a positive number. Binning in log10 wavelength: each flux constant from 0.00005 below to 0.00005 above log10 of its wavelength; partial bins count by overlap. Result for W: -0.9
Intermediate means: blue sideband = 36.8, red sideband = 37.4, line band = 37.9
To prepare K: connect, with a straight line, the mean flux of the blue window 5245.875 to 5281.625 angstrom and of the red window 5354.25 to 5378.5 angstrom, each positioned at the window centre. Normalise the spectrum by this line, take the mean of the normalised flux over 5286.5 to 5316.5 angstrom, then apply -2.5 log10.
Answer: -0.074 mag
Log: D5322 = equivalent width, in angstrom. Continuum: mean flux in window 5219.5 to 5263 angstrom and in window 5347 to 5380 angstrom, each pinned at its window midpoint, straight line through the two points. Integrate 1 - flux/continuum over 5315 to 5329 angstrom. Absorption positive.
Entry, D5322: 0.6 angstrom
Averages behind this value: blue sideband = 36.9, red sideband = 38.7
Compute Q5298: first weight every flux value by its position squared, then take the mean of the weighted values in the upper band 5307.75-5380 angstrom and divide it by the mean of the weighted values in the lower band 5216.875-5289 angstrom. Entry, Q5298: 1.1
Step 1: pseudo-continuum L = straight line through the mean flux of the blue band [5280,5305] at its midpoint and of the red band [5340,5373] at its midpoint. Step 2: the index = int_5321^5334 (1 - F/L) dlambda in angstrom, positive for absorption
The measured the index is 0.9 angstrom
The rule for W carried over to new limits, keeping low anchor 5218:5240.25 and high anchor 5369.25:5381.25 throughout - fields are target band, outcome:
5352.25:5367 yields -1.2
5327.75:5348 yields 0.0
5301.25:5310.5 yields -0.6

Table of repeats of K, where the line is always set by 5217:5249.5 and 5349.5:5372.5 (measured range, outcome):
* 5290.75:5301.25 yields 0.00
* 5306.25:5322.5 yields -0.05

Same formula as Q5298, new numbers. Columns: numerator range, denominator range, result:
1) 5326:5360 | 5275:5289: 1.01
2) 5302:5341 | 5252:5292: 1.07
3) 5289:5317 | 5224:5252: 1.10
